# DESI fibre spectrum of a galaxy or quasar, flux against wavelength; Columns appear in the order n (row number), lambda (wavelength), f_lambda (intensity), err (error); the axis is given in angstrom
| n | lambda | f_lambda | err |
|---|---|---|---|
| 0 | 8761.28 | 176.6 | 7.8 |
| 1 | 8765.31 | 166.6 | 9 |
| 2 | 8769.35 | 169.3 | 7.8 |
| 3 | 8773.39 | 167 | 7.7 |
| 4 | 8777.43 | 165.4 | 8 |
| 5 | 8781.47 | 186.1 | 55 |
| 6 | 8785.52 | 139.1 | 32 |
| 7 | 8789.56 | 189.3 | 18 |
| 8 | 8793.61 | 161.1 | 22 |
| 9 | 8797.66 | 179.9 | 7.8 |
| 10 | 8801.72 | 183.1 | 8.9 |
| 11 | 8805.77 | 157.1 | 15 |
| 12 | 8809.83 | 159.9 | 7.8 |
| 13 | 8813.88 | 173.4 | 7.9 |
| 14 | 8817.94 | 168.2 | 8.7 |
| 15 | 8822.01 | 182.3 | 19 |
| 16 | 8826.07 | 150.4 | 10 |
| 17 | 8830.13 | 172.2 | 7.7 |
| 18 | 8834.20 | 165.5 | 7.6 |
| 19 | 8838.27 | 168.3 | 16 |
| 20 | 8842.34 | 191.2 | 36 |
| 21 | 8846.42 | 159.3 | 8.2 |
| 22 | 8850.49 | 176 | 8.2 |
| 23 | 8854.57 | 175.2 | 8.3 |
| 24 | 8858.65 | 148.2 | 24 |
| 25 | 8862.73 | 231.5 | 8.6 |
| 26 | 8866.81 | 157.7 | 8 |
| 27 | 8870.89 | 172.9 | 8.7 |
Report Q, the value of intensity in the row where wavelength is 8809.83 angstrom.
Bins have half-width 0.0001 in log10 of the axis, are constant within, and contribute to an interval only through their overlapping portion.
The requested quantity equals 159.9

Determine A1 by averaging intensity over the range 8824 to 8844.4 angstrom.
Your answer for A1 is 170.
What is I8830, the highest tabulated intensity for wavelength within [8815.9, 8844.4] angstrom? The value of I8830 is 191.2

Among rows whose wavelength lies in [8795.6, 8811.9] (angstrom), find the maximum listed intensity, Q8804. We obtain 183.1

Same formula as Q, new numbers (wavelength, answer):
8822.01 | 182.3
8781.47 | 186.1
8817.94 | 168.2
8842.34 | 191.2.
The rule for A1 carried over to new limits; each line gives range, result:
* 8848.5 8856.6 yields 176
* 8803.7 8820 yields 165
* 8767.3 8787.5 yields 165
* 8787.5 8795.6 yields 175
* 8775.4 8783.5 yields 176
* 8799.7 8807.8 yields 170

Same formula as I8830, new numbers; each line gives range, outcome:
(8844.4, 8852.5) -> 176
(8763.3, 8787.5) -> 186.1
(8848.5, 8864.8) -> 231.5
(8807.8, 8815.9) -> 173.4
